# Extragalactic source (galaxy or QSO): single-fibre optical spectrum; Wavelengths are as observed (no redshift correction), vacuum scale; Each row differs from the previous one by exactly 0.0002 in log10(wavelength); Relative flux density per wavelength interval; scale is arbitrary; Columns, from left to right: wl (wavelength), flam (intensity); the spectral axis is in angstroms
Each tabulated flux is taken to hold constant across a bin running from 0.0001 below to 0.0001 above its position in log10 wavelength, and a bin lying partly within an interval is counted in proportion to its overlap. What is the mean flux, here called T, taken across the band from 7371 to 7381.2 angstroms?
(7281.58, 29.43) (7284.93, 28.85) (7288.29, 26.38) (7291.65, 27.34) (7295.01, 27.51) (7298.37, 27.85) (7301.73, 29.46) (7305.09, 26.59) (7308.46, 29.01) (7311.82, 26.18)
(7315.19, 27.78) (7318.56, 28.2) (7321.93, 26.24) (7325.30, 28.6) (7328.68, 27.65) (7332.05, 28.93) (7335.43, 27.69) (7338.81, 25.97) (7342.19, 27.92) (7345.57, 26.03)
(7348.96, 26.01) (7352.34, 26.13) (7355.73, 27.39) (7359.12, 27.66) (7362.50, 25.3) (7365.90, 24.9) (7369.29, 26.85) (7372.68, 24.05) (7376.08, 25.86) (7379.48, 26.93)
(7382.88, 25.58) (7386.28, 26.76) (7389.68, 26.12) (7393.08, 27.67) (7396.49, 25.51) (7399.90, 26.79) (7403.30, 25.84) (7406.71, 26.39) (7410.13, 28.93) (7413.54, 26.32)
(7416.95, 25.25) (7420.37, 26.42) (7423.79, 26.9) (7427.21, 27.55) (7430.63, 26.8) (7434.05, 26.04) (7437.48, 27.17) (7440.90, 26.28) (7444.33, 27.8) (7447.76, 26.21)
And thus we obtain 25.6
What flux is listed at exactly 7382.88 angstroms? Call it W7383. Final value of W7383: 25.58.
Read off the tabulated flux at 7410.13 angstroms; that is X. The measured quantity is 28.93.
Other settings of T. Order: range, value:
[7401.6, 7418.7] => 26.5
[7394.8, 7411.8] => 26.7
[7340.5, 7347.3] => 27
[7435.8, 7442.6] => 26.7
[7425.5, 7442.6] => 26.8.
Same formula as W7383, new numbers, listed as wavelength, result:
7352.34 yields 26.13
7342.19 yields 27.92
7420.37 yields 26.42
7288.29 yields 26.38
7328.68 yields 27.65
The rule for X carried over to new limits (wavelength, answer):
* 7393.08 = 27.67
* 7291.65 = 27.34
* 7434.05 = 26.04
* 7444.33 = 27.8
